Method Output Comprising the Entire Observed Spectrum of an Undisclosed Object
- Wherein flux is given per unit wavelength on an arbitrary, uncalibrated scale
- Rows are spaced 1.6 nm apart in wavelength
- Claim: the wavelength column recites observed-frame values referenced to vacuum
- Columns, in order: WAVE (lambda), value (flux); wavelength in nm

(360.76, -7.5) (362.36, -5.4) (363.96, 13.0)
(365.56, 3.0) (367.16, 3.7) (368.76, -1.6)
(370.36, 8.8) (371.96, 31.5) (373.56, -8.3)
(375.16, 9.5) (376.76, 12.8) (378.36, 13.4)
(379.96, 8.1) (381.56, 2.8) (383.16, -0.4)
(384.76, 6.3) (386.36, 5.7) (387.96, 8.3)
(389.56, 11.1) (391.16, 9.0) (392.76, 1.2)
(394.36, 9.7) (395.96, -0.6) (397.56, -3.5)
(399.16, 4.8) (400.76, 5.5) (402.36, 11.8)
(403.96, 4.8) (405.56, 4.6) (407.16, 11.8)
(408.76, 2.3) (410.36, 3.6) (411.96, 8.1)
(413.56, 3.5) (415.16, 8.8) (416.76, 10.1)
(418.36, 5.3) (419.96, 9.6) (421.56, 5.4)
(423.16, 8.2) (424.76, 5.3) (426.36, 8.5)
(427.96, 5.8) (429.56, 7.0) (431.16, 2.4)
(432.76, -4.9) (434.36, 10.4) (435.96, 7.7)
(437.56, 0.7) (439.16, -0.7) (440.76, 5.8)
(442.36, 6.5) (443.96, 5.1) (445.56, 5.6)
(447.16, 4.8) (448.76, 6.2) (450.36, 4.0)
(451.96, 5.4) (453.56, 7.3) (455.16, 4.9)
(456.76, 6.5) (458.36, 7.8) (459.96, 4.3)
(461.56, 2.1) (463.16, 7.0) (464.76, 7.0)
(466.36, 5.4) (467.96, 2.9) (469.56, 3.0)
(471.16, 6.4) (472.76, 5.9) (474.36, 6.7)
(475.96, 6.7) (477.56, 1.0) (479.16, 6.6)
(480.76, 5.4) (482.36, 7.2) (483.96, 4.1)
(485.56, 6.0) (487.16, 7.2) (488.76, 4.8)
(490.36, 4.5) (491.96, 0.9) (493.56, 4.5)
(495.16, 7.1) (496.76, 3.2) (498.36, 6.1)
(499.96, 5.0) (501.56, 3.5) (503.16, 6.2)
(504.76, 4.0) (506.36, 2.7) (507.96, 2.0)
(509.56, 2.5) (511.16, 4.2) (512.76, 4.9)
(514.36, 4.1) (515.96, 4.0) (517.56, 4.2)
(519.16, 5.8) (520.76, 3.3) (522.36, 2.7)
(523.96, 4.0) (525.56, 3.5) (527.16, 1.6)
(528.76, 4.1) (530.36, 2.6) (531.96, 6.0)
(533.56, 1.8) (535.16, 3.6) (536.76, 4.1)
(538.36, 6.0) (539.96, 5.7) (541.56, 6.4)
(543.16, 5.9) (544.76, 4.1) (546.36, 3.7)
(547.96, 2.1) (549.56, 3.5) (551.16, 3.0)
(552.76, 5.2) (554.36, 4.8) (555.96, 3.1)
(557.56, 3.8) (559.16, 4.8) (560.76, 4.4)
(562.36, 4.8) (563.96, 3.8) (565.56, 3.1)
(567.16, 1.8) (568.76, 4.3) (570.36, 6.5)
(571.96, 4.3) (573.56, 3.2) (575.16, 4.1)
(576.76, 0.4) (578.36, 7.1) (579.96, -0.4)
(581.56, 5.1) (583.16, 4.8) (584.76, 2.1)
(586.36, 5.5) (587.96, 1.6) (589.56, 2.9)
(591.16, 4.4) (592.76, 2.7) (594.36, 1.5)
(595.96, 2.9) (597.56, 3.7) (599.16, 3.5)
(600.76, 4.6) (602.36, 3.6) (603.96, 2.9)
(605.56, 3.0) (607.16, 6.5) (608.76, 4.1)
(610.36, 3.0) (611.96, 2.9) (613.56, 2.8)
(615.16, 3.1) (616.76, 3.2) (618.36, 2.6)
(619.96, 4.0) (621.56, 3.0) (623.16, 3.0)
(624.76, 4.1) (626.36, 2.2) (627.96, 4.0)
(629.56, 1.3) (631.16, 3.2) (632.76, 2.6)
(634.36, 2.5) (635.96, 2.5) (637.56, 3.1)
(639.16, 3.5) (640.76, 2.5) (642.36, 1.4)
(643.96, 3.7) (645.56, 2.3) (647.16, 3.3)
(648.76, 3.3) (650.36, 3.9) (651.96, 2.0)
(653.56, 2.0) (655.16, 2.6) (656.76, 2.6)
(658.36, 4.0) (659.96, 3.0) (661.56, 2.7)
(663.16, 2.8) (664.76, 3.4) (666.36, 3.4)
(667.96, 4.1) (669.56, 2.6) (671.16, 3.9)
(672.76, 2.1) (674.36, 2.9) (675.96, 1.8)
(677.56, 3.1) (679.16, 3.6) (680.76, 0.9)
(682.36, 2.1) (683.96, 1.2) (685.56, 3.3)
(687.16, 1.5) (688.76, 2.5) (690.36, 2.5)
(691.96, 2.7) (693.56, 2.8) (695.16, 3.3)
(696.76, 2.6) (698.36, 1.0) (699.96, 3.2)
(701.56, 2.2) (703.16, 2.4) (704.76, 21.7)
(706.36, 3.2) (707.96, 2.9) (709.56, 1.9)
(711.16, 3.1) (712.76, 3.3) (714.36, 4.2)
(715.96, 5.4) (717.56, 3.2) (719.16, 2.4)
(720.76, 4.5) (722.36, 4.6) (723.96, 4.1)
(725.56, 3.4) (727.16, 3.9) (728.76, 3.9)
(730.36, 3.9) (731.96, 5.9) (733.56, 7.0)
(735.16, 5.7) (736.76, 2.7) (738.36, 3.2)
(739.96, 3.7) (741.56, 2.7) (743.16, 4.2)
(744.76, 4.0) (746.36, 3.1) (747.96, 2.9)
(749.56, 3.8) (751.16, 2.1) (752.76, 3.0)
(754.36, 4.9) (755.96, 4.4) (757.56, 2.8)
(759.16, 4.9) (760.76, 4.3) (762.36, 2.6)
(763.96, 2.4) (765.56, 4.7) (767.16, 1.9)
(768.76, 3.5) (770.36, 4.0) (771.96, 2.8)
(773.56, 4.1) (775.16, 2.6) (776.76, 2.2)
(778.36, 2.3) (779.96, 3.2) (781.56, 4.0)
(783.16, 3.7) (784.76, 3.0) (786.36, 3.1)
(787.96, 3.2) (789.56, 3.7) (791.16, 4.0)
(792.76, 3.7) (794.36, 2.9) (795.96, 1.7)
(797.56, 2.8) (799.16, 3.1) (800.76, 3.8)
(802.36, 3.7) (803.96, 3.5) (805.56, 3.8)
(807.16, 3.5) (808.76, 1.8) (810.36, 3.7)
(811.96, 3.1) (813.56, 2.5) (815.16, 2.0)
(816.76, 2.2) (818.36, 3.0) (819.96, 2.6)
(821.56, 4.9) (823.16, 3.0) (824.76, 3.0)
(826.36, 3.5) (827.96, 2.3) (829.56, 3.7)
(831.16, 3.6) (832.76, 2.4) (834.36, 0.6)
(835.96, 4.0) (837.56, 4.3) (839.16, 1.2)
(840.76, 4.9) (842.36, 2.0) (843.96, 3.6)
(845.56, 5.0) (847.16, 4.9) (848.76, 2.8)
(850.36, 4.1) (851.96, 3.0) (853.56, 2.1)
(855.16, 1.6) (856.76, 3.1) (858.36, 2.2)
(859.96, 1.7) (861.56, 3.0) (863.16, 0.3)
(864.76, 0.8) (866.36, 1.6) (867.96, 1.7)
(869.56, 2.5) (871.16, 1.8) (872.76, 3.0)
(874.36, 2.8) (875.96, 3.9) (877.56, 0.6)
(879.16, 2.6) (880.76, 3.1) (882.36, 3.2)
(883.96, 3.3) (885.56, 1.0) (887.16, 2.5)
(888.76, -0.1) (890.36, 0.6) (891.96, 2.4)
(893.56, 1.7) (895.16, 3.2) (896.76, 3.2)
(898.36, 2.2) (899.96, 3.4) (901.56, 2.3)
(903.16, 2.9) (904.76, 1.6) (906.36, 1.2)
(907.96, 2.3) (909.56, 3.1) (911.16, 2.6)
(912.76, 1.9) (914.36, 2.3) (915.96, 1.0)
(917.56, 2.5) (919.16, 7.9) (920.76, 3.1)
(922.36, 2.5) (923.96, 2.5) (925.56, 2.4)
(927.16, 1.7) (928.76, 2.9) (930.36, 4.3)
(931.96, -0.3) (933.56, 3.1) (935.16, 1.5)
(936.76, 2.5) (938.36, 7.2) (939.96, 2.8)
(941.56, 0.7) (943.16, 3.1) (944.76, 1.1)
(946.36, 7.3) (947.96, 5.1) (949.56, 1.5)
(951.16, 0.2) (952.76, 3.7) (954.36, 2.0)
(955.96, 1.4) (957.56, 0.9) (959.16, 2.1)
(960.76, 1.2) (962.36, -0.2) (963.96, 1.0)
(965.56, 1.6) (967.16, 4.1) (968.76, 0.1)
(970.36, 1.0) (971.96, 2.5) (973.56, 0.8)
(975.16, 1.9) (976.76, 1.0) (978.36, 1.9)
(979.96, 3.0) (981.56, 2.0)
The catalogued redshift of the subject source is 0.891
